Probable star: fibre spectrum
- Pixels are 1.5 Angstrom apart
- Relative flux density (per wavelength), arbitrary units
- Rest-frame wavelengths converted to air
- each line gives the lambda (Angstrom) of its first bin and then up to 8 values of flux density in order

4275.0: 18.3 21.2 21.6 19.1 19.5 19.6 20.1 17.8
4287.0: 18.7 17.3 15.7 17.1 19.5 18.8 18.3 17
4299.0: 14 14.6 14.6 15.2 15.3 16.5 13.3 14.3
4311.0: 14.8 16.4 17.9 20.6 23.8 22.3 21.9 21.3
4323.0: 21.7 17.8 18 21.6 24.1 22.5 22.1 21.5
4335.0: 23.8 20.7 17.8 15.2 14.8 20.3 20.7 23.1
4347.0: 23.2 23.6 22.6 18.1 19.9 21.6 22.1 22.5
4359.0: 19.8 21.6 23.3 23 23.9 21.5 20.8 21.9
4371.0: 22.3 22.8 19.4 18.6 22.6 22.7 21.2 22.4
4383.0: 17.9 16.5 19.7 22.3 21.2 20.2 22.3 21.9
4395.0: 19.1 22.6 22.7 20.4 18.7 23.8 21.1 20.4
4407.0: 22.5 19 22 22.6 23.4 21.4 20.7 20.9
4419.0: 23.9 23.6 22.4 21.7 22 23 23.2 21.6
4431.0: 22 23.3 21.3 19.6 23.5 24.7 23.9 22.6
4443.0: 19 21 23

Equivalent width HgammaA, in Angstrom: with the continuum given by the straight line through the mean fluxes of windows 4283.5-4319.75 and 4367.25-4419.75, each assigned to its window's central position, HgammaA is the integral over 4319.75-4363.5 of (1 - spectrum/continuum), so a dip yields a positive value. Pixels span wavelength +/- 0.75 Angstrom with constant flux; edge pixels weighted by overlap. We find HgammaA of -4.56 Angstrom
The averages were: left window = 17.3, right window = 21.2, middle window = 21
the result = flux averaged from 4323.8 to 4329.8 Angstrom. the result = 20.4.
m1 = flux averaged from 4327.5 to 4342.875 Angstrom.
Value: 20.3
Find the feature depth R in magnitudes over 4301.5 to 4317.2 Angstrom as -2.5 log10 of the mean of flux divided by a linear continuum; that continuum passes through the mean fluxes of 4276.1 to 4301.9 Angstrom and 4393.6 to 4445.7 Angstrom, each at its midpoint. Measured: 0.14 mag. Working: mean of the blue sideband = 18.1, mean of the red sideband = 21.9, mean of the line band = 16.4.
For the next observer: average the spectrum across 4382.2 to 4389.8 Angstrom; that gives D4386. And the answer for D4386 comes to 19.5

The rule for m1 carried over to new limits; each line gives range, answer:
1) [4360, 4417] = 21.3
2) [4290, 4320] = 17.2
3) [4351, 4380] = 21.5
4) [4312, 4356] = 20.7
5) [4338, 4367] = 21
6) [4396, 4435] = 21.9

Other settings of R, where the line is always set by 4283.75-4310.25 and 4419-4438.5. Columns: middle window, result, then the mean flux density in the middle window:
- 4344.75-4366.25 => -0.153 mag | 22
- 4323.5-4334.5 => -0.179 mag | 21.2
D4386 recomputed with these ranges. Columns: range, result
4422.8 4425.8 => 21.9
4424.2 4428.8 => 22.7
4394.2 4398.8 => 21.5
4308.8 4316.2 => 16.8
